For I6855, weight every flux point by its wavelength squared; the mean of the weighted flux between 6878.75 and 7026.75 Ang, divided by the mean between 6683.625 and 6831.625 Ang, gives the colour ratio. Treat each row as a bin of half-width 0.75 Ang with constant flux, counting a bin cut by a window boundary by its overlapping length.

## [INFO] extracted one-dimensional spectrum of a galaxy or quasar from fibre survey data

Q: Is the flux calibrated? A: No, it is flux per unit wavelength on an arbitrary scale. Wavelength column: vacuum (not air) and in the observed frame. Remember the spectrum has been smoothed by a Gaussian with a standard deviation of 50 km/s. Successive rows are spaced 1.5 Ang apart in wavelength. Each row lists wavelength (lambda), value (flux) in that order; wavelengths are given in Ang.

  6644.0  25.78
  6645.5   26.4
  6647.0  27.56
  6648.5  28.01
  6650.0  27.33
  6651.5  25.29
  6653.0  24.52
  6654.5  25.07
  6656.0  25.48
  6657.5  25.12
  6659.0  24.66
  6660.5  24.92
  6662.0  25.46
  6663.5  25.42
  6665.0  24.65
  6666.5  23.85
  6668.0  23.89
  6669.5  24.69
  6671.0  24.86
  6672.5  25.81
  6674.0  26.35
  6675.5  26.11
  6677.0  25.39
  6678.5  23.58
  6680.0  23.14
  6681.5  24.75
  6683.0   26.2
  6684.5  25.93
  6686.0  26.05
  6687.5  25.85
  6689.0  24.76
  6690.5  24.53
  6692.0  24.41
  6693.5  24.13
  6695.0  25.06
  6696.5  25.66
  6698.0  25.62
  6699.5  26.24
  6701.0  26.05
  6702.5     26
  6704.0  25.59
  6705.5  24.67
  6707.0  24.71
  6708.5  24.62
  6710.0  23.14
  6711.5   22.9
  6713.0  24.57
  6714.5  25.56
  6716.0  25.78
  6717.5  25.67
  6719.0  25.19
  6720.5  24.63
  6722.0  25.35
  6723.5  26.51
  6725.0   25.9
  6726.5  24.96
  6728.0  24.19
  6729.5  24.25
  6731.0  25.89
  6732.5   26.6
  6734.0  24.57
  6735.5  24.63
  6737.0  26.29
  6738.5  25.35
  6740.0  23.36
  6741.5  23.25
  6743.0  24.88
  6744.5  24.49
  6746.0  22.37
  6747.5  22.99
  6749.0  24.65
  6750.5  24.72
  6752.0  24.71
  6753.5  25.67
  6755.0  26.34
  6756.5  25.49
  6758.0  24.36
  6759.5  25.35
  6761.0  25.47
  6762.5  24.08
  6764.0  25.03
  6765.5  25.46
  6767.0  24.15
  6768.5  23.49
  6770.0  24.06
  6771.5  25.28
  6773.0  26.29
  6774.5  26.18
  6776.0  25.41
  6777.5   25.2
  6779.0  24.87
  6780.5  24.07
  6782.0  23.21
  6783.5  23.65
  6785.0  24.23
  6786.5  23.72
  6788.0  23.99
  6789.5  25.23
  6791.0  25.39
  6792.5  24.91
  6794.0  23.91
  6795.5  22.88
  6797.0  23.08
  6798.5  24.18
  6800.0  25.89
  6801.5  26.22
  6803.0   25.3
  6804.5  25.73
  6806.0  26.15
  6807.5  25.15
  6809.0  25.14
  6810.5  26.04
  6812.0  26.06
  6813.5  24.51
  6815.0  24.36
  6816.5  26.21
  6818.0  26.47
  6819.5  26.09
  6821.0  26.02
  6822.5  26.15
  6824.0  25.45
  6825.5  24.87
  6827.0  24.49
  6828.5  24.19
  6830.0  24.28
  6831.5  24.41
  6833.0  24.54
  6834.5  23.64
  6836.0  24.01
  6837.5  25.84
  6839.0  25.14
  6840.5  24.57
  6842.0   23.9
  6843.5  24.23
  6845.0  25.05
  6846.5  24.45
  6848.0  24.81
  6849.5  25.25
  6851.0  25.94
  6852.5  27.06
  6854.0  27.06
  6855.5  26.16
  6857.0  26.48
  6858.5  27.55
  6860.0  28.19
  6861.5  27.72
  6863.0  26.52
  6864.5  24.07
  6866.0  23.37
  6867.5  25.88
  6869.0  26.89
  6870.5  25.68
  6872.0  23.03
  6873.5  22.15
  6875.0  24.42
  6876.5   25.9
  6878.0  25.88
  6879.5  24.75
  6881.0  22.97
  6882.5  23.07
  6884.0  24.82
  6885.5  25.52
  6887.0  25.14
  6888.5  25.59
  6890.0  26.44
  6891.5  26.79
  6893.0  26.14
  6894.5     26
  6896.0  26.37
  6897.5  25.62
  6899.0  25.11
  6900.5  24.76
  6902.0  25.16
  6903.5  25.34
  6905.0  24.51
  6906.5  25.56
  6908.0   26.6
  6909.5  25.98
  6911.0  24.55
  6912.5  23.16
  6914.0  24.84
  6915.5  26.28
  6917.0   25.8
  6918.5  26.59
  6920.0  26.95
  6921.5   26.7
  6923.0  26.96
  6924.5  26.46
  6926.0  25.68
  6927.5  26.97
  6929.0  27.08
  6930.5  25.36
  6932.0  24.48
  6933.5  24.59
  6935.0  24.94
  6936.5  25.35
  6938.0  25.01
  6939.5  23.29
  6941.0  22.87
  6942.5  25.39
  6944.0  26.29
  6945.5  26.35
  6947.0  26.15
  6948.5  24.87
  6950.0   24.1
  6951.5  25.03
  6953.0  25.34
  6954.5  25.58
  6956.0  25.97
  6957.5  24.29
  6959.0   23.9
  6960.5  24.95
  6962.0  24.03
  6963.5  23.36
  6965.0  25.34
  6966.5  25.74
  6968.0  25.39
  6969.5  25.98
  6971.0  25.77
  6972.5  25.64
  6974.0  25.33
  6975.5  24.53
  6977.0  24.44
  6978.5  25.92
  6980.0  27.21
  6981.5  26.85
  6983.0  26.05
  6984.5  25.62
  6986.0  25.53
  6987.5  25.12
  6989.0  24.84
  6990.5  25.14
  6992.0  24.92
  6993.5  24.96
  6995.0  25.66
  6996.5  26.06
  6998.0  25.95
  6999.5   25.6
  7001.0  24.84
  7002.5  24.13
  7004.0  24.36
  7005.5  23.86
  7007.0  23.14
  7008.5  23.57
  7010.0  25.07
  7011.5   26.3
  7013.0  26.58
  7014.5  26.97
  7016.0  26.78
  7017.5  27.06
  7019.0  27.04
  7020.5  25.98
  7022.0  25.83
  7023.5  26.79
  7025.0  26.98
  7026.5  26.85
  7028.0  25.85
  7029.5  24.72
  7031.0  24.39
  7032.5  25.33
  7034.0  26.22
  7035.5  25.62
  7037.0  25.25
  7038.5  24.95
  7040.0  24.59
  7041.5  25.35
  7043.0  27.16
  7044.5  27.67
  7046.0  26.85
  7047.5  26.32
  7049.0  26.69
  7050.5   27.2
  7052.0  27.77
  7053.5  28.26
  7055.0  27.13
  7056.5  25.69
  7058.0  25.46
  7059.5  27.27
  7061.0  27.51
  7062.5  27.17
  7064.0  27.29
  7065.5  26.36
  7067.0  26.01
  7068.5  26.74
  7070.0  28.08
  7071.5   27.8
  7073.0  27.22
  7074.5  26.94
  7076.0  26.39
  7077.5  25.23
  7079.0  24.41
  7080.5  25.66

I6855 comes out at 1.08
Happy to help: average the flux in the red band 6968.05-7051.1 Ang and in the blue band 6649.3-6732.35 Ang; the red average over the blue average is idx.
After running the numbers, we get 1.0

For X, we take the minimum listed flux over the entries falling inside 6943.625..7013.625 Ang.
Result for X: 23.14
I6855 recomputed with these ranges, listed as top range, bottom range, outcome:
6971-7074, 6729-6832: 1.12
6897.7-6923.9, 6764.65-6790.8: 1.08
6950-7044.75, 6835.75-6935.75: 1.03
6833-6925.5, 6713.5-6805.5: 1.06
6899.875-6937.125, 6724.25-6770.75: 1.09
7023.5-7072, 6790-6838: 1.13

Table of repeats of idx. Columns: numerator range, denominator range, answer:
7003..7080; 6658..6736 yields 1.04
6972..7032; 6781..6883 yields 1.02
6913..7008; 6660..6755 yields 1.01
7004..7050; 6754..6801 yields 1.05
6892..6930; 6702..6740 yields 1.03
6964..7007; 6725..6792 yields 1.02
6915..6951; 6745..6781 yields 1.03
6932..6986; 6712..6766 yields 1.01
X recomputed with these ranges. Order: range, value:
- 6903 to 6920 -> 23.16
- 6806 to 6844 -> 23.64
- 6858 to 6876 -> 22.15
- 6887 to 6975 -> 22.87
